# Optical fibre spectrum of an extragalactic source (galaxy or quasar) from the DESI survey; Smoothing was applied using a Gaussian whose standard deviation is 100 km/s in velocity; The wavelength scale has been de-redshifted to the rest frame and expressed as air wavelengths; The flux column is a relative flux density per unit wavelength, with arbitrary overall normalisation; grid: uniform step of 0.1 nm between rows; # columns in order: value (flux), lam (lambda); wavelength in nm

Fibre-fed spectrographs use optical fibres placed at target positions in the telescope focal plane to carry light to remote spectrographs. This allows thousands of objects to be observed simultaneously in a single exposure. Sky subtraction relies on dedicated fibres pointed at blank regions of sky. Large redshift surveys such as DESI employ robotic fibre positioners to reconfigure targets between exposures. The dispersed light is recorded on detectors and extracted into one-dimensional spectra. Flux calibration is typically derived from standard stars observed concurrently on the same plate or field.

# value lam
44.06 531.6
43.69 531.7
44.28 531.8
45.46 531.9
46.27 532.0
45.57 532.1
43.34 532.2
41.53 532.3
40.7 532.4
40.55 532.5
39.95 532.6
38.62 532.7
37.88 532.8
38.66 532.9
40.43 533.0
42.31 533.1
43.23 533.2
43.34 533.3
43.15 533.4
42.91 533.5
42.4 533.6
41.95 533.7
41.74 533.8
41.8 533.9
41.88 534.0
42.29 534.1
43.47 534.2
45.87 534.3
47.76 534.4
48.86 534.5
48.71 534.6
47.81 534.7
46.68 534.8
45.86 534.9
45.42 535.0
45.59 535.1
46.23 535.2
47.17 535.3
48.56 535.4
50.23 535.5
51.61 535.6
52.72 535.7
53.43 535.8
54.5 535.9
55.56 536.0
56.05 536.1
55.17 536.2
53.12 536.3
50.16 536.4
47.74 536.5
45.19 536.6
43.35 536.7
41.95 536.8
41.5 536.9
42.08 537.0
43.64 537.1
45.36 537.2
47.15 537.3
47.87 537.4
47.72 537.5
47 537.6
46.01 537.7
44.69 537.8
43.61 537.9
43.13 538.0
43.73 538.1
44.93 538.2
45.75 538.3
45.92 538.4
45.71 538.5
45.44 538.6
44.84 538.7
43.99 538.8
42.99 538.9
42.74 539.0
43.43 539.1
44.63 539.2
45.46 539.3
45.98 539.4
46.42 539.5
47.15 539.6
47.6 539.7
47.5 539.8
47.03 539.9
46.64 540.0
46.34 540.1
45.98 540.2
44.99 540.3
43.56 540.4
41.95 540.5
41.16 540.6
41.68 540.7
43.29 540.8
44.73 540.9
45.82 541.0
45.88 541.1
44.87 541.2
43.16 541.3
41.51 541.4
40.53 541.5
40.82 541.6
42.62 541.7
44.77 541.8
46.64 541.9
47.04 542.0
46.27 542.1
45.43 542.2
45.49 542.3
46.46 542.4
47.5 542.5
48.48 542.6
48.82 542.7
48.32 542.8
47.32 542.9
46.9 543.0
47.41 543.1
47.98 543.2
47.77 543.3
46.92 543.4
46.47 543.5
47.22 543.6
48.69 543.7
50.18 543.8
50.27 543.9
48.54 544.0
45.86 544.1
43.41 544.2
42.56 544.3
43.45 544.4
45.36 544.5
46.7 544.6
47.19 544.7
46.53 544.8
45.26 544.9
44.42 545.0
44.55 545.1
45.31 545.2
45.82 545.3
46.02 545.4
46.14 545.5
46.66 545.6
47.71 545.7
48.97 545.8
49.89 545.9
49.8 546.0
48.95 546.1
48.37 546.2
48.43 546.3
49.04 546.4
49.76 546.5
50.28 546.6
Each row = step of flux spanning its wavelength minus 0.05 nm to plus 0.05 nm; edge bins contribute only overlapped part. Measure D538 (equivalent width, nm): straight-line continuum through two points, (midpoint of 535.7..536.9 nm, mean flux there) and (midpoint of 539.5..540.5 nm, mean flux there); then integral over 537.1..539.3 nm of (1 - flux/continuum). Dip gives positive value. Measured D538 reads 0.14 nm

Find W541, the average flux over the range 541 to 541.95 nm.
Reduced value 43.5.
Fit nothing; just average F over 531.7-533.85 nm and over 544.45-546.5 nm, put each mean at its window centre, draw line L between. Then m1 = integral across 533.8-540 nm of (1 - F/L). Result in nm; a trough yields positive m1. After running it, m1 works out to -0.41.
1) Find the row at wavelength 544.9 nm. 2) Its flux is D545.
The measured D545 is 45.26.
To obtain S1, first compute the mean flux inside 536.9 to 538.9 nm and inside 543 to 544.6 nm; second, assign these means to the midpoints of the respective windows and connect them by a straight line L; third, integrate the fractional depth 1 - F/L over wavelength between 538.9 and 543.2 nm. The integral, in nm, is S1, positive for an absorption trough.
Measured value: 0.07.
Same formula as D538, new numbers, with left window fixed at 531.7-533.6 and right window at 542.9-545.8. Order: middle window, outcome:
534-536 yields -0.23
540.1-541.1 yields 0.03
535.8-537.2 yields -0.16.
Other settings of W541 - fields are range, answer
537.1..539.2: 45.1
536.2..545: 45.6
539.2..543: 45.3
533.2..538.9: 46.4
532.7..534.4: 42.1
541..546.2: 46.3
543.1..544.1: 48.1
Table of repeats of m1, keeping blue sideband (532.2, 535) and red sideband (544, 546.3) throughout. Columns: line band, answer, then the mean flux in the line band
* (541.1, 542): 0.037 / 43.5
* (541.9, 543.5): -0.052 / 47.2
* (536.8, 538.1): -0.019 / 44.8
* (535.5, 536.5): -0.215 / 53.1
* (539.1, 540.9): -0.007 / 45.1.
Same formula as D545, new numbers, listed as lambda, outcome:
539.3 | 45.46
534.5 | 48.86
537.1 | 43.64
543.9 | 50.27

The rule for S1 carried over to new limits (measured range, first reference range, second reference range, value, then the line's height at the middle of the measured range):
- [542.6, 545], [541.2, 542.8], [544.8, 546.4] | -0.04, 46.1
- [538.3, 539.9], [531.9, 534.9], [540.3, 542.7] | -0.05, 44.1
